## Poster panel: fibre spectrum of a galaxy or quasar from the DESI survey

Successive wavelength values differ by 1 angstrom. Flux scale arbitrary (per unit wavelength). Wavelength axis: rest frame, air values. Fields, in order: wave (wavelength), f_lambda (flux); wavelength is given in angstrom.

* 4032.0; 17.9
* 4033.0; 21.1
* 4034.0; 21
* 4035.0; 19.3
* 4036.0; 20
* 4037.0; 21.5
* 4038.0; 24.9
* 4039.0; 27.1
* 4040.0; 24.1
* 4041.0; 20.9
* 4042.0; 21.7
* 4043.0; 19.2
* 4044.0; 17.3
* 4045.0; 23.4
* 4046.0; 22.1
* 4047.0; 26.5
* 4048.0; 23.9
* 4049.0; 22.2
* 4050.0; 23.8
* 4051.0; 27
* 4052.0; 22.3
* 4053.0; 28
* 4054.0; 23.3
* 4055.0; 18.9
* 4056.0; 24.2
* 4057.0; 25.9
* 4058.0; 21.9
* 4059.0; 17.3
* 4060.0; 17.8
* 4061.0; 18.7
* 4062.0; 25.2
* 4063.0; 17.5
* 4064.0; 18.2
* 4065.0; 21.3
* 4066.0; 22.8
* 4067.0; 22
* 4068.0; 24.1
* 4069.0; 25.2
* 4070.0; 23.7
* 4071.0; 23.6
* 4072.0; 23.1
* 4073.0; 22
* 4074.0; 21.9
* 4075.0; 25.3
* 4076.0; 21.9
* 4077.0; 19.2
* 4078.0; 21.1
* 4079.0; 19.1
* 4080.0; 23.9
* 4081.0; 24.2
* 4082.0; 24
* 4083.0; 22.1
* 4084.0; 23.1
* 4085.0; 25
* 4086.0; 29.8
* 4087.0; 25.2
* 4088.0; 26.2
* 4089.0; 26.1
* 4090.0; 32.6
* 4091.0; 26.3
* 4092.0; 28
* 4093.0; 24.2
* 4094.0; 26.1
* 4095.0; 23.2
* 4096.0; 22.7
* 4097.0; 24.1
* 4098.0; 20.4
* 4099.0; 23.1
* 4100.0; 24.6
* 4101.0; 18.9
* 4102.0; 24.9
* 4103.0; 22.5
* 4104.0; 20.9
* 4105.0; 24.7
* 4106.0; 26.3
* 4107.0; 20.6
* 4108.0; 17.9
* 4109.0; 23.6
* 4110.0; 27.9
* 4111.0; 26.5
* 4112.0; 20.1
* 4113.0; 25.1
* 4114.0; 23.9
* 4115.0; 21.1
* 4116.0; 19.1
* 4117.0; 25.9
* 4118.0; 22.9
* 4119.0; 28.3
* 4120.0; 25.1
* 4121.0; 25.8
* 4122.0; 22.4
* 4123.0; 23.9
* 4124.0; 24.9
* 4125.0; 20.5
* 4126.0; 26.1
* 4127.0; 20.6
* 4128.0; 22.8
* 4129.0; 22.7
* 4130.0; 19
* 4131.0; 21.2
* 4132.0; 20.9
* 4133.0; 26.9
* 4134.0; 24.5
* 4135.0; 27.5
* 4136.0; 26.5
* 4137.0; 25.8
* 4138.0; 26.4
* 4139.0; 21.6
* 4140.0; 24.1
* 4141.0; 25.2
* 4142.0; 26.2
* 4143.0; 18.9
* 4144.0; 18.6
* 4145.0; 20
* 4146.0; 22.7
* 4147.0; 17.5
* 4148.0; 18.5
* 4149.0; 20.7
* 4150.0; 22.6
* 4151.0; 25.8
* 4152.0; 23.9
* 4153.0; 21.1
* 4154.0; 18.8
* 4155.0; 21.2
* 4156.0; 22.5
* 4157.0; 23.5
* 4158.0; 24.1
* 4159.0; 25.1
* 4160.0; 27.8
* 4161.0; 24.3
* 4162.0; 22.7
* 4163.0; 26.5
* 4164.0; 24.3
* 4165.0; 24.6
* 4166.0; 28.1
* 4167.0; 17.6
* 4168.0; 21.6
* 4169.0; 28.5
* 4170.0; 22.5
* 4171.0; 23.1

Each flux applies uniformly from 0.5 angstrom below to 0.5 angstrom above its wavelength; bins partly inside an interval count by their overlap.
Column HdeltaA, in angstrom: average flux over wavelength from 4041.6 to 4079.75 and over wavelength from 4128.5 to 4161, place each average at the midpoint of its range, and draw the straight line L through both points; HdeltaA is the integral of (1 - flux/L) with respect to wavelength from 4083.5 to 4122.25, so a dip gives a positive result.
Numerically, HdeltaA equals -2.9 angstrom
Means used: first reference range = 22.2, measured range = 24.2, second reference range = 22.9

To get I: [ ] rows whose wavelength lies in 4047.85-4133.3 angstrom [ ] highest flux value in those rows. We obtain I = 32.6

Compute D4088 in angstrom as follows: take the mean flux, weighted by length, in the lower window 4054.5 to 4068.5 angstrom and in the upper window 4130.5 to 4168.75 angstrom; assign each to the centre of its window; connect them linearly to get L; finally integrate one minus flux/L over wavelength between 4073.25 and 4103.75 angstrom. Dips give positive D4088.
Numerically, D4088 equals -3.07 angstrom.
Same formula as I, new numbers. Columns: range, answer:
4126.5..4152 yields 27.5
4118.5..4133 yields 28.3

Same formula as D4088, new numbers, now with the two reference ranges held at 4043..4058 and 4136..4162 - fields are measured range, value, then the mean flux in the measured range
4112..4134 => -0.3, 23.2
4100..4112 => -0.1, 23.1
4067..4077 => 0.0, 23.1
